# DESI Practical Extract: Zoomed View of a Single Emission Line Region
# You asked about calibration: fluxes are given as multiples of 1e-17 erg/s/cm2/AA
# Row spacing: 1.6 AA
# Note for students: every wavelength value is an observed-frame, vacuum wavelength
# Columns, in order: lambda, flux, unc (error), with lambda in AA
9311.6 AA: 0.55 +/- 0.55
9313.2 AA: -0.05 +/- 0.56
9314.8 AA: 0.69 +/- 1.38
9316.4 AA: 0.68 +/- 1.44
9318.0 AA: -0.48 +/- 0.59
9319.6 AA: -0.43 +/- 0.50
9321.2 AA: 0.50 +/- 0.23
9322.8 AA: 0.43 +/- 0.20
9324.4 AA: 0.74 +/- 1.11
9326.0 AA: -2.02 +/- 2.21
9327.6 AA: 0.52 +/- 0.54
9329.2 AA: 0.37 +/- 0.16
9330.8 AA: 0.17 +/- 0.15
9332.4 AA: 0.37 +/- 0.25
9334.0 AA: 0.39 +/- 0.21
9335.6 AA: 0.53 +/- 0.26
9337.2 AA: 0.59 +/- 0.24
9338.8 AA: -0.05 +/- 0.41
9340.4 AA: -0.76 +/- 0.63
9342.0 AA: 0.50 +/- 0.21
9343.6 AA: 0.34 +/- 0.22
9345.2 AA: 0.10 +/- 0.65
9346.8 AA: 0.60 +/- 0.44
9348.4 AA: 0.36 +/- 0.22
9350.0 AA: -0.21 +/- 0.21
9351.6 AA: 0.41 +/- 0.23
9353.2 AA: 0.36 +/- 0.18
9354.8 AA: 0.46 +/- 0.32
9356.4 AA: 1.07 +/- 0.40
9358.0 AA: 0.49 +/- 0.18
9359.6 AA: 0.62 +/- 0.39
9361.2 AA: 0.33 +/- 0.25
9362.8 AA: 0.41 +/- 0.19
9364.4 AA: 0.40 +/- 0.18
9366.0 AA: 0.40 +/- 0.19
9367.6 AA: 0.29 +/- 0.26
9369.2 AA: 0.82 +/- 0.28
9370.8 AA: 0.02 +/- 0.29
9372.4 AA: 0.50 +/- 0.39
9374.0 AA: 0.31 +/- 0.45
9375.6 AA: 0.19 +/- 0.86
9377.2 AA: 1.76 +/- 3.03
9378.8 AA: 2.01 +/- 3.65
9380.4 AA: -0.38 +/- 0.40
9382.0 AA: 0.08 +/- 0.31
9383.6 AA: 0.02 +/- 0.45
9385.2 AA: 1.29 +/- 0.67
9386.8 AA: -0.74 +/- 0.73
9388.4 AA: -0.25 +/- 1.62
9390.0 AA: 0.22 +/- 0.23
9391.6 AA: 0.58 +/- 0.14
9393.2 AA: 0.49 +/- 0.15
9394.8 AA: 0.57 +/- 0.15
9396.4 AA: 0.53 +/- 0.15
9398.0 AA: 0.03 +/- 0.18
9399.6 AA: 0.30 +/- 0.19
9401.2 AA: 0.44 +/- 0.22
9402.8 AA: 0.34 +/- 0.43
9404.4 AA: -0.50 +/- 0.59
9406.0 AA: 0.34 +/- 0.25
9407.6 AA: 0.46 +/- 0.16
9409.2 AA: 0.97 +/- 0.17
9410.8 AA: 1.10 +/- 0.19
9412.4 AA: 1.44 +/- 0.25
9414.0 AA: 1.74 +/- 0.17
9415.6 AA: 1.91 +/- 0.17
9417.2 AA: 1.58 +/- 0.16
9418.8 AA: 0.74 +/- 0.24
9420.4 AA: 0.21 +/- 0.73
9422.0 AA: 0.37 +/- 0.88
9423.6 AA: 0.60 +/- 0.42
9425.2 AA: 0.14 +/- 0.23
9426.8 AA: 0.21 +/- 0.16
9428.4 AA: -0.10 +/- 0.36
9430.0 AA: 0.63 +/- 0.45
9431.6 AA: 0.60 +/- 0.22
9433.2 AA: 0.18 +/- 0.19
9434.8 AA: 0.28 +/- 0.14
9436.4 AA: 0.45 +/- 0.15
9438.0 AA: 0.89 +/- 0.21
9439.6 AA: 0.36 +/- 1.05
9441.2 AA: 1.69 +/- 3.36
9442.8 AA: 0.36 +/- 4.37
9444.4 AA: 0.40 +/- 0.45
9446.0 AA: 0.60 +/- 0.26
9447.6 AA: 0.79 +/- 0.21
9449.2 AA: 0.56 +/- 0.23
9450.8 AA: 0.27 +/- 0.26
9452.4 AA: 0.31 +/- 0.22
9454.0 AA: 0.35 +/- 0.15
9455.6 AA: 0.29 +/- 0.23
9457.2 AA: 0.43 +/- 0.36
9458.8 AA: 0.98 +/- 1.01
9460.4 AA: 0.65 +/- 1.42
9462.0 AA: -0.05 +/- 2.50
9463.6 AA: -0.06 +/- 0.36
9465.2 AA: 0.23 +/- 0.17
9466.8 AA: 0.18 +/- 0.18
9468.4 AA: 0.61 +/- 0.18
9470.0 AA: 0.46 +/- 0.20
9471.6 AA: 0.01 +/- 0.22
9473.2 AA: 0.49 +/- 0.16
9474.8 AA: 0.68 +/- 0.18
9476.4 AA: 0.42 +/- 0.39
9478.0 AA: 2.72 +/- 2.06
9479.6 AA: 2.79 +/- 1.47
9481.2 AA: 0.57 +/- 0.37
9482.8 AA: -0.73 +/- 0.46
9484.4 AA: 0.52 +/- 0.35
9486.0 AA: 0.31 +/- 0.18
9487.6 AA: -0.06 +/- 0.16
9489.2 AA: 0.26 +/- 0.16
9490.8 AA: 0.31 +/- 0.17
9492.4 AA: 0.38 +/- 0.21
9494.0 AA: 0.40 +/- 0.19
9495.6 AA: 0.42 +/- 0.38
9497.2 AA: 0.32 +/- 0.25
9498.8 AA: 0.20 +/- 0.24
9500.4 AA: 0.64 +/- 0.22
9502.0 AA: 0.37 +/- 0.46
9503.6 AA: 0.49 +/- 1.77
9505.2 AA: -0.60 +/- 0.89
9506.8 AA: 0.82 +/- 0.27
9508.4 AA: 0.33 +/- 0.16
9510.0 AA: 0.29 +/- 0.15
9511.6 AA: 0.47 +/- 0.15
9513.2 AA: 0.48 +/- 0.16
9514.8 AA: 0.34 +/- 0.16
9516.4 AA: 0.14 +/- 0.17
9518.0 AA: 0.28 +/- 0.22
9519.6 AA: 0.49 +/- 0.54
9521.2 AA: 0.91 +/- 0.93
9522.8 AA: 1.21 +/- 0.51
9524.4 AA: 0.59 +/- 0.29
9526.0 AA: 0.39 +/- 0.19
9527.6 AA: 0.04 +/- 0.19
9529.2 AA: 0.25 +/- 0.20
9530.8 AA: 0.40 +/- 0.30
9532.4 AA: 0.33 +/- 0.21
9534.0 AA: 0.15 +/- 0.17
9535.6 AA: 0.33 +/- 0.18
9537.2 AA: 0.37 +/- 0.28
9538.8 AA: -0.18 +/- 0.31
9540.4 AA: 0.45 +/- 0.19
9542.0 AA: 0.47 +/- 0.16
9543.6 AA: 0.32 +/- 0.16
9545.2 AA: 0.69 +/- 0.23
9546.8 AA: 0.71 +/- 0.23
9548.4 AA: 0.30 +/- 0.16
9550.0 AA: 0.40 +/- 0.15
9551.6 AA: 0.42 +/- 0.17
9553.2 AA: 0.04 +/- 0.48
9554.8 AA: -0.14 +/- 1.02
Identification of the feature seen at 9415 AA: H-alpha 6563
